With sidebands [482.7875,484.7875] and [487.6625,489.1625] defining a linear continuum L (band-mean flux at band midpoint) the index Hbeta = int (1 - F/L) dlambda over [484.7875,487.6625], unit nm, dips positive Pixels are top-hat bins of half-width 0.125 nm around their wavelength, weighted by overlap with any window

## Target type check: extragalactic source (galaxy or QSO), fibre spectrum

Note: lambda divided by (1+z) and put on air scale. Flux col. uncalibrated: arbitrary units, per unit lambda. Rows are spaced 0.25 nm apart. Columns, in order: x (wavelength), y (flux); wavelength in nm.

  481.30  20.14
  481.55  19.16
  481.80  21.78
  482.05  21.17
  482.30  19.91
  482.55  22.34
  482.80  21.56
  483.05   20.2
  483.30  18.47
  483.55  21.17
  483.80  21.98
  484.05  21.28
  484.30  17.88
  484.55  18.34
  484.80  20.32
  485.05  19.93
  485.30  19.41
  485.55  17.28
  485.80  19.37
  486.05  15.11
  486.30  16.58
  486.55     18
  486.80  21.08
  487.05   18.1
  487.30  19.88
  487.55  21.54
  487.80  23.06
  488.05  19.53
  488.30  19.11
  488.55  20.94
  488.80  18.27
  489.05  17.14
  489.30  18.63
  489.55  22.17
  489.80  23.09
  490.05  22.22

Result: 0.15 nm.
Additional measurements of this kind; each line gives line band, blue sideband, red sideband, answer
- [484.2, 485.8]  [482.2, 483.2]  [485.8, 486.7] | -0.04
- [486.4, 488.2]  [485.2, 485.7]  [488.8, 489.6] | -0.14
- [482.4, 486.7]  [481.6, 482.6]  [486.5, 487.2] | 0.16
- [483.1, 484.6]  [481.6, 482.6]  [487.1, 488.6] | 0.07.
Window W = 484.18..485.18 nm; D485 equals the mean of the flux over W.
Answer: 19.1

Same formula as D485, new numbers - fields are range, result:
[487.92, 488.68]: 19.9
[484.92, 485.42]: 19.7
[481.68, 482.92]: 21.3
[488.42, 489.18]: 18.8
